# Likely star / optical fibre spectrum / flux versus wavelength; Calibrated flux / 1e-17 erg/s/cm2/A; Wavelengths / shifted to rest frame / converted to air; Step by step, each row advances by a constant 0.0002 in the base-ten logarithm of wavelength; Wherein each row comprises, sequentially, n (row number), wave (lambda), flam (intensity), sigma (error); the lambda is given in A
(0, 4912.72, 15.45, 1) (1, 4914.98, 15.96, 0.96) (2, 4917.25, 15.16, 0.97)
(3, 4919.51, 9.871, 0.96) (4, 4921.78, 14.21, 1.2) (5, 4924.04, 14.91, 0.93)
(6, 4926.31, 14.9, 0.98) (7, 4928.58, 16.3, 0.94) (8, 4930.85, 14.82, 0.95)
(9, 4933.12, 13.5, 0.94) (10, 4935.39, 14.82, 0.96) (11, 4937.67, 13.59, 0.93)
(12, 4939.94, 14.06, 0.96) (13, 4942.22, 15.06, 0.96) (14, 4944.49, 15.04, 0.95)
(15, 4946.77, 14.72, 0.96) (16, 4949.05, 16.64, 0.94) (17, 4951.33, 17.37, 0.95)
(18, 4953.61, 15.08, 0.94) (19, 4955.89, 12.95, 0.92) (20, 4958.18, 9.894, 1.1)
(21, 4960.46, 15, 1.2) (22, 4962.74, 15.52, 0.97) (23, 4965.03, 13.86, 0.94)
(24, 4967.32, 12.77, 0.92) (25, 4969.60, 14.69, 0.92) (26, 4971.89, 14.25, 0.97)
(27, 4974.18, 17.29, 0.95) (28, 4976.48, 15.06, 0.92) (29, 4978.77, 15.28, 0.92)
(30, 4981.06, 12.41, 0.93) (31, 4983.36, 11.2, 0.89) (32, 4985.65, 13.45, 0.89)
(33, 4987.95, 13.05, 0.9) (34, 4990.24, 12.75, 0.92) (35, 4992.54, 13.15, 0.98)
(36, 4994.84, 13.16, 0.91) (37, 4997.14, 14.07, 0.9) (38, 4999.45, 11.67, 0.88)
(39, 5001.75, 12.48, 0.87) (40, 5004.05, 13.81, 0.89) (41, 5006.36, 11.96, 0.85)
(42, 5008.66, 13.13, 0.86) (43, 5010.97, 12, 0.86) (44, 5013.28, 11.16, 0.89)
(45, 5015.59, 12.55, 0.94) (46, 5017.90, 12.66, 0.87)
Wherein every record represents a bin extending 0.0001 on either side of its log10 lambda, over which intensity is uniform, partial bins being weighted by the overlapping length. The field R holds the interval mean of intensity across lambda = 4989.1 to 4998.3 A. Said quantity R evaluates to 13.3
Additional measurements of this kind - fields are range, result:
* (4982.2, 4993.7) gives 12.7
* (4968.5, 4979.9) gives 15.3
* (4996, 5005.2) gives 13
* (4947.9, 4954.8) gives 16.3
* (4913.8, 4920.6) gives 13.7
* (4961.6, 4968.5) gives 14.1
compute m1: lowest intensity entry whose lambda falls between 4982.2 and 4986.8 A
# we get 11.2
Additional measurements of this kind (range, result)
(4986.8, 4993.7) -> 12.75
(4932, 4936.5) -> 13.5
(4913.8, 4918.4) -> 15.16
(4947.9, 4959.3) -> 9.894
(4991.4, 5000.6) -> 11.67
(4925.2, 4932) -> 14.82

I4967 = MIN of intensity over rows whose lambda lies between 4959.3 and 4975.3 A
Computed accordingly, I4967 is 12.77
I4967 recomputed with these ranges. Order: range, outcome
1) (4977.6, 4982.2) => 12.41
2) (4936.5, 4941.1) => 13.59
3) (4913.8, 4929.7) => 9.871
